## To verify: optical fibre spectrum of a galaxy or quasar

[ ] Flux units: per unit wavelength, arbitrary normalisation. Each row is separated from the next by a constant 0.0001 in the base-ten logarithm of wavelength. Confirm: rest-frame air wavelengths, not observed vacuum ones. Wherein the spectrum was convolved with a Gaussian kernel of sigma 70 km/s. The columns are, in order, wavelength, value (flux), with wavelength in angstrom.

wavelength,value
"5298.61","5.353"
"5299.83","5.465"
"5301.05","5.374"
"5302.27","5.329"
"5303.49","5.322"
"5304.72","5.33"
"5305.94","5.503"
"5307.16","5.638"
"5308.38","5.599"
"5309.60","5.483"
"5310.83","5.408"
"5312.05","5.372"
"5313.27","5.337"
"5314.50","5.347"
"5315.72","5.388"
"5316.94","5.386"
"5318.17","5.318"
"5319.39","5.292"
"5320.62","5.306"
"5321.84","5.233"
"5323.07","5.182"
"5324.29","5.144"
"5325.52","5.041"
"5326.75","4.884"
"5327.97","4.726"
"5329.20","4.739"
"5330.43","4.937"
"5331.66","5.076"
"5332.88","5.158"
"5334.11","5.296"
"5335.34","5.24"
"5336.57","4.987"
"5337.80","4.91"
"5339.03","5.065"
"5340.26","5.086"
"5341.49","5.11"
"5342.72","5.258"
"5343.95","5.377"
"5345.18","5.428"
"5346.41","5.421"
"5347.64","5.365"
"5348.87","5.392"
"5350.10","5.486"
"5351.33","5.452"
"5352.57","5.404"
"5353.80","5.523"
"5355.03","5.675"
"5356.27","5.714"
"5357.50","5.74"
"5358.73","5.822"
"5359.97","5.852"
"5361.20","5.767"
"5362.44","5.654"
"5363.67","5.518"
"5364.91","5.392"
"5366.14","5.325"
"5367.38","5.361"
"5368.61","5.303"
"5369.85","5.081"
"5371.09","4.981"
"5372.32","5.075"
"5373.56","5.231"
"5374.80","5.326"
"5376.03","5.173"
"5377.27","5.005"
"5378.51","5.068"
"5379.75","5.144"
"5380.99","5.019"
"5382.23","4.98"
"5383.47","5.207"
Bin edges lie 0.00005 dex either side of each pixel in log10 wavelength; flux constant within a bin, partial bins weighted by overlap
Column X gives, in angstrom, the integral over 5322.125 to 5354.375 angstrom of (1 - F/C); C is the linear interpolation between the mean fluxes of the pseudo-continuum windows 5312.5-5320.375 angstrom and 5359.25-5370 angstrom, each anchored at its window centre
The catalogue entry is 1.4 angstrom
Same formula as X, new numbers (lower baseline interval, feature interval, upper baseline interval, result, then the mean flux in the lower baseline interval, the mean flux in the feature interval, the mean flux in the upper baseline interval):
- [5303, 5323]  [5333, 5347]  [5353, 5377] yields 0.56 angstrom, 5.38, 5.19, 5.44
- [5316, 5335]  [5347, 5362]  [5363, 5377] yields -1.14 angstrom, 5.12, 5.6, 5.25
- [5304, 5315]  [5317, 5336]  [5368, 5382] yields 0.87 angstrom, 5.44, 5.11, 5.12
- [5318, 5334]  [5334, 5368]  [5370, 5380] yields -2.10 angstrom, 5.08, 5.42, 5.12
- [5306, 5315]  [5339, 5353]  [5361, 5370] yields 0.28 angstrom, 5.46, 5.33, 5.43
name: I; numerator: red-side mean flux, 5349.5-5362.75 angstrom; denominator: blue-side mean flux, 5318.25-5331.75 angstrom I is 1.1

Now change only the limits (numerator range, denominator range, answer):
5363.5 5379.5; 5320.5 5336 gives 1.03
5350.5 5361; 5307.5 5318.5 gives 1.04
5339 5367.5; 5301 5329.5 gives 1.04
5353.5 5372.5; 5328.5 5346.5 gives 1.07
